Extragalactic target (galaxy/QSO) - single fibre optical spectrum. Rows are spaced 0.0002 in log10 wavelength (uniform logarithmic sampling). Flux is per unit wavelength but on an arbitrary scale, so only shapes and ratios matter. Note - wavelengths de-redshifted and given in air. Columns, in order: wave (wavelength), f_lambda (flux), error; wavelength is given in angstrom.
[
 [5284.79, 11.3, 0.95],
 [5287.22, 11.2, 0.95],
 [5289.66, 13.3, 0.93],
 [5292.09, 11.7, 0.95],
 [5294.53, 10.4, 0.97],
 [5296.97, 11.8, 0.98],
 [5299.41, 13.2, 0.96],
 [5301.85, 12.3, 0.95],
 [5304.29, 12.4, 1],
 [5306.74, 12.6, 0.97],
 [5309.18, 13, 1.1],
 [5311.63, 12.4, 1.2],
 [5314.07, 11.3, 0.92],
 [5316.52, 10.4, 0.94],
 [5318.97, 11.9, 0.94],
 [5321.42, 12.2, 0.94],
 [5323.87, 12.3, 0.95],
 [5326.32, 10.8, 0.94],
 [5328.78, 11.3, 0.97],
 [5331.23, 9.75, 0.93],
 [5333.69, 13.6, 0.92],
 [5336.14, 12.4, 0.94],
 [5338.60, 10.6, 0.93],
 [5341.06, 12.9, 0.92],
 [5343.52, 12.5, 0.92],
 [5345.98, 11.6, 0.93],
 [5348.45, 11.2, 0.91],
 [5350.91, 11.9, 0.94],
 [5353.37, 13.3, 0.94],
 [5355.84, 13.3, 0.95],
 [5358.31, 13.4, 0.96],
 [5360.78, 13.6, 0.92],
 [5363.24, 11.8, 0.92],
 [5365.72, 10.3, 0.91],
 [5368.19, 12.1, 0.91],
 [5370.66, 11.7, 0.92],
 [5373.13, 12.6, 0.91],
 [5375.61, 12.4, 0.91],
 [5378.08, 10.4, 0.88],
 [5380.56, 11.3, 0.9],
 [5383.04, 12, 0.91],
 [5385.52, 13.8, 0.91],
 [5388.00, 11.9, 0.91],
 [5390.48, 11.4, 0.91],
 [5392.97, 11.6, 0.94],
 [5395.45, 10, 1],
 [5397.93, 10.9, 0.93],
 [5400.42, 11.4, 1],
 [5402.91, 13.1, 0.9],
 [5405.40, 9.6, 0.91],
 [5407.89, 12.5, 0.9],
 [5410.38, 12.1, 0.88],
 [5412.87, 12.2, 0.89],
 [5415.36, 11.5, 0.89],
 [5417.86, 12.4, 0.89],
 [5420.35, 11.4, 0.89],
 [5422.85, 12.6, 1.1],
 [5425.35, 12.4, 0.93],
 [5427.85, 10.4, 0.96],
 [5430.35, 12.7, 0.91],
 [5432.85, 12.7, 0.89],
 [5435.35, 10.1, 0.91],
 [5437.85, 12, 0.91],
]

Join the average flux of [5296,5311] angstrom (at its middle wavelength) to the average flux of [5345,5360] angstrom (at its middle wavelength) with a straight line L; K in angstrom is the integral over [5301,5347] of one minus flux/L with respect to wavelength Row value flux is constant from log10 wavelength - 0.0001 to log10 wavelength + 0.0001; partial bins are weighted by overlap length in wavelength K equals 2.3 angstrom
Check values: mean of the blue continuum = 12.6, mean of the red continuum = 12.5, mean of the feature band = 11.9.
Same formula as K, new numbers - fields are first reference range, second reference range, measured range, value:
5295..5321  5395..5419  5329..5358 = -0.5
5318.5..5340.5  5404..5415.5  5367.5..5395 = -0.5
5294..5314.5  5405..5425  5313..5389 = 0.9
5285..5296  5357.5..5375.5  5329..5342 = 0.2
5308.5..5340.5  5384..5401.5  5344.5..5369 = -1.3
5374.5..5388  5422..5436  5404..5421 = 0.3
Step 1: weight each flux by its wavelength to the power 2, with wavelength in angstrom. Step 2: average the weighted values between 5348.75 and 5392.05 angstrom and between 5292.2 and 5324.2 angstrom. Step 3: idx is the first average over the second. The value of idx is 1.0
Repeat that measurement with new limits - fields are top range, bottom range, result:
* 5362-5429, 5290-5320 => 1.01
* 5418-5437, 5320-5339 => 1.05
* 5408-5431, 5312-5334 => 1.08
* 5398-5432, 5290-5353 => 1.03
